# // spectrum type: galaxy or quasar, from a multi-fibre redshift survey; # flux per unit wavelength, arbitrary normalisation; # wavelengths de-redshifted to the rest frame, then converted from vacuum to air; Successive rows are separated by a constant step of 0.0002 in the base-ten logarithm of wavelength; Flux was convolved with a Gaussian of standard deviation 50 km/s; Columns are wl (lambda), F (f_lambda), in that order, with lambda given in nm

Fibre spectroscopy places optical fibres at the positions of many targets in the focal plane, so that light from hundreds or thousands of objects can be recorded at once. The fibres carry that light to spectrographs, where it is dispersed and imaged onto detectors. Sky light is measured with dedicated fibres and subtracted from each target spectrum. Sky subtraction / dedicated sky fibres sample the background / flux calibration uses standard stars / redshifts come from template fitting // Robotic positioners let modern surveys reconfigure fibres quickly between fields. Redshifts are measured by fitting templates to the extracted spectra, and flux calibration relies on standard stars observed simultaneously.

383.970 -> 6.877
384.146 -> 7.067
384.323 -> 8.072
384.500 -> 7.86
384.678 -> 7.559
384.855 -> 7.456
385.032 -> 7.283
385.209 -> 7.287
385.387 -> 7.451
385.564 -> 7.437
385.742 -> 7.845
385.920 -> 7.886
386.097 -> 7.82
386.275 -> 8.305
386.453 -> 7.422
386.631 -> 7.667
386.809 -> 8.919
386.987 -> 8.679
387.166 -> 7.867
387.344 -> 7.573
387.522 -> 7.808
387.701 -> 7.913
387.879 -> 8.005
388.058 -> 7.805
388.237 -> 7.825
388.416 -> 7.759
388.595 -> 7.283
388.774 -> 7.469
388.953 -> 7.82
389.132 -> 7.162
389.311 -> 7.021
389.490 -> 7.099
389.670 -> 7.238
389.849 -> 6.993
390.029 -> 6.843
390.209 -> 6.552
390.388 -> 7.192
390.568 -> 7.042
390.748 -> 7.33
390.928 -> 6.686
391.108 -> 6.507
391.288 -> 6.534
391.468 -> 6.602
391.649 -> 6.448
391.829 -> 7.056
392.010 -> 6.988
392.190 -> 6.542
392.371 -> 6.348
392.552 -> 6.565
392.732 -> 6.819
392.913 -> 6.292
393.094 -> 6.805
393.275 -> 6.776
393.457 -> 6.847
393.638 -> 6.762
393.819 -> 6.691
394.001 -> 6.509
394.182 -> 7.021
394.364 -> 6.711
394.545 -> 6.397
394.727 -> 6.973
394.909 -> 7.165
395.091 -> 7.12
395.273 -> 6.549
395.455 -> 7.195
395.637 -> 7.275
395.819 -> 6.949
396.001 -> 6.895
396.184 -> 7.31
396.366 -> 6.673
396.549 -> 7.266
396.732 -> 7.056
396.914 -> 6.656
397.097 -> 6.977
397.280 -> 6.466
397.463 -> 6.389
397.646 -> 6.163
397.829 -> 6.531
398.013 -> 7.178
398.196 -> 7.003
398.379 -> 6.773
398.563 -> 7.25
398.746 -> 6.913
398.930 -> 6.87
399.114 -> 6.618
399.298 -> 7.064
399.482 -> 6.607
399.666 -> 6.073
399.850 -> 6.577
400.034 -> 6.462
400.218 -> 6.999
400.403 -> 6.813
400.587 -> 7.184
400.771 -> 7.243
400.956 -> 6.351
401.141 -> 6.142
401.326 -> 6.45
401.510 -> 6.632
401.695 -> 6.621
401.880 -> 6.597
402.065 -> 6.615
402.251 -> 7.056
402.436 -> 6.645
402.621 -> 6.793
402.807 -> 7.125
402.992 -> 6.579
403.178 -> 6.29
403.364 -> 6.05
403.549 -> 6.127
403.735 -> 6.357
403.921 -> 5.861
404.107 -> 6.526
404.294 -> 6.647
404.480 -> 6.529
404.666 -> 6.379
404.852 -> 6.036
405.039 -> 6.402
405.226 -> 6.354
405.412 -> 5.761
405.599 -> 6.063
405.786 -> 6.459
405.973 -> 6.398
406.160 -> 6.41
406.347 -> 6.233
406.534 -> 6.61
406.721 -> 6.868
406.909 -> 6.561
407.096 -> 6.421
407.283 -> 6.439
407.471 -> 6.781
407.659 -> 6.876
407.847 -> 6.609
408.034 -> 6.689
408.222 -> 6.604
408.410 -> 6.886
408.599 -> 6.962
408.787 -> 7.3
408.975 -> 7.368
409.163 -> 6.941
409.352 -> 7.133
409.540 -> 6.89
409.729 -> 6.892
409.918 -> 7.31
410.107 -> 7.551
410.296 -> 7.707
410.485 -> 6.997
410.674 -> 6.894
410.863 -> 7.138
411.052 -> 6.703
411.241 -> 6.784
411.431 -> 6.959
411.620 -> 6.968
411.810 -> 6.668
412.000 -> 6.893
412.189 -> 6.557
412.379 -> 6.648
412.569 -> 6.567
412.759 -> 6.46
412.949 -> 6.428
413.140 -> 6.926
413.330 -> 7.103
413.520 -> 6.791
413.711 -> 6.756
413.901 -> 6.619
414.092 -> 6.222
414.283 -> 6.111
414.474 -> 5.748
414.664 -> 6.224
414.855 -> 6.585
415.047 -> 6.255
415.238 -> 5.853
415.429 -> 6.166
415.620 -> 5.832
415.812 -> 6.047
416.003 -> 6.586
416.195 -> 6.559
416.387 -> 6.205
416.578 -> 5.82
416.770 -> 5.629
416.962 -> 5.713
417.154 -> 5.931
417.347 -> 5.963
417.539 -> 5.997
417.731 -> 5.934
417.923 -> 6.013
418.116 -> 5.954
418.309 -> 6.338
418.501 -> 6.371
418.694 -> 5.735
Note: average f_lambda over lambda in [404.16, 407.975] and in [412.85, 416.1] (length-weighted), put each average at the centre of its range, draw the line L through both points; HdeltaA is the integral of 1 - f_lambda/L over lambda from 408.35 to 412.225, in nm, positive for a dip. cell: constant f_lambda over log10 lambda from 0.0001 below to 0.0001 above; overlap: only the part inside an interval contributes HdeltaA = -0.38 nm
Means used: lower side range 6.45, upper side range 6.37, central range 7.03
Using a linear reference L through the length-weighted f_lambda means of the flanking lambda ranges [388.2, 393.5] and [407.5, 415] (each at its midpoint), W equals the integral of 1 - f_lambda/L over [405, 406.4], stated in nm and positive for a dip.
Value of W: 0.119 nm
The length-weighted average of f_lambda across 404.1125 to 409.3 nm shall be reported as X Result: 6.58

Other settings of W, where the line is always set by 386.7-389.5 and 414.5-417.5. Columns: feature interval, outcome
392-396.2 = 0.34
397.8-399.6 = 0.06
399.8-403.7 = 0.18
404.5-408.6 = 0.10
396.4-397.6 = 0.08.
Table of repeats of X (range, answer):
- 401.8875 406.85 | 6.43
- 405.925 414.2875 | 6.8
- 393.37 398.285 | 6.84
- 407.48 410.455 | 7.04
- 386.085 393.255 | 7.25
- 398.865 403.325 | 6.67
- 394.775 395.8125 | 7.05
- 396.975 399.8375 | 6.72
